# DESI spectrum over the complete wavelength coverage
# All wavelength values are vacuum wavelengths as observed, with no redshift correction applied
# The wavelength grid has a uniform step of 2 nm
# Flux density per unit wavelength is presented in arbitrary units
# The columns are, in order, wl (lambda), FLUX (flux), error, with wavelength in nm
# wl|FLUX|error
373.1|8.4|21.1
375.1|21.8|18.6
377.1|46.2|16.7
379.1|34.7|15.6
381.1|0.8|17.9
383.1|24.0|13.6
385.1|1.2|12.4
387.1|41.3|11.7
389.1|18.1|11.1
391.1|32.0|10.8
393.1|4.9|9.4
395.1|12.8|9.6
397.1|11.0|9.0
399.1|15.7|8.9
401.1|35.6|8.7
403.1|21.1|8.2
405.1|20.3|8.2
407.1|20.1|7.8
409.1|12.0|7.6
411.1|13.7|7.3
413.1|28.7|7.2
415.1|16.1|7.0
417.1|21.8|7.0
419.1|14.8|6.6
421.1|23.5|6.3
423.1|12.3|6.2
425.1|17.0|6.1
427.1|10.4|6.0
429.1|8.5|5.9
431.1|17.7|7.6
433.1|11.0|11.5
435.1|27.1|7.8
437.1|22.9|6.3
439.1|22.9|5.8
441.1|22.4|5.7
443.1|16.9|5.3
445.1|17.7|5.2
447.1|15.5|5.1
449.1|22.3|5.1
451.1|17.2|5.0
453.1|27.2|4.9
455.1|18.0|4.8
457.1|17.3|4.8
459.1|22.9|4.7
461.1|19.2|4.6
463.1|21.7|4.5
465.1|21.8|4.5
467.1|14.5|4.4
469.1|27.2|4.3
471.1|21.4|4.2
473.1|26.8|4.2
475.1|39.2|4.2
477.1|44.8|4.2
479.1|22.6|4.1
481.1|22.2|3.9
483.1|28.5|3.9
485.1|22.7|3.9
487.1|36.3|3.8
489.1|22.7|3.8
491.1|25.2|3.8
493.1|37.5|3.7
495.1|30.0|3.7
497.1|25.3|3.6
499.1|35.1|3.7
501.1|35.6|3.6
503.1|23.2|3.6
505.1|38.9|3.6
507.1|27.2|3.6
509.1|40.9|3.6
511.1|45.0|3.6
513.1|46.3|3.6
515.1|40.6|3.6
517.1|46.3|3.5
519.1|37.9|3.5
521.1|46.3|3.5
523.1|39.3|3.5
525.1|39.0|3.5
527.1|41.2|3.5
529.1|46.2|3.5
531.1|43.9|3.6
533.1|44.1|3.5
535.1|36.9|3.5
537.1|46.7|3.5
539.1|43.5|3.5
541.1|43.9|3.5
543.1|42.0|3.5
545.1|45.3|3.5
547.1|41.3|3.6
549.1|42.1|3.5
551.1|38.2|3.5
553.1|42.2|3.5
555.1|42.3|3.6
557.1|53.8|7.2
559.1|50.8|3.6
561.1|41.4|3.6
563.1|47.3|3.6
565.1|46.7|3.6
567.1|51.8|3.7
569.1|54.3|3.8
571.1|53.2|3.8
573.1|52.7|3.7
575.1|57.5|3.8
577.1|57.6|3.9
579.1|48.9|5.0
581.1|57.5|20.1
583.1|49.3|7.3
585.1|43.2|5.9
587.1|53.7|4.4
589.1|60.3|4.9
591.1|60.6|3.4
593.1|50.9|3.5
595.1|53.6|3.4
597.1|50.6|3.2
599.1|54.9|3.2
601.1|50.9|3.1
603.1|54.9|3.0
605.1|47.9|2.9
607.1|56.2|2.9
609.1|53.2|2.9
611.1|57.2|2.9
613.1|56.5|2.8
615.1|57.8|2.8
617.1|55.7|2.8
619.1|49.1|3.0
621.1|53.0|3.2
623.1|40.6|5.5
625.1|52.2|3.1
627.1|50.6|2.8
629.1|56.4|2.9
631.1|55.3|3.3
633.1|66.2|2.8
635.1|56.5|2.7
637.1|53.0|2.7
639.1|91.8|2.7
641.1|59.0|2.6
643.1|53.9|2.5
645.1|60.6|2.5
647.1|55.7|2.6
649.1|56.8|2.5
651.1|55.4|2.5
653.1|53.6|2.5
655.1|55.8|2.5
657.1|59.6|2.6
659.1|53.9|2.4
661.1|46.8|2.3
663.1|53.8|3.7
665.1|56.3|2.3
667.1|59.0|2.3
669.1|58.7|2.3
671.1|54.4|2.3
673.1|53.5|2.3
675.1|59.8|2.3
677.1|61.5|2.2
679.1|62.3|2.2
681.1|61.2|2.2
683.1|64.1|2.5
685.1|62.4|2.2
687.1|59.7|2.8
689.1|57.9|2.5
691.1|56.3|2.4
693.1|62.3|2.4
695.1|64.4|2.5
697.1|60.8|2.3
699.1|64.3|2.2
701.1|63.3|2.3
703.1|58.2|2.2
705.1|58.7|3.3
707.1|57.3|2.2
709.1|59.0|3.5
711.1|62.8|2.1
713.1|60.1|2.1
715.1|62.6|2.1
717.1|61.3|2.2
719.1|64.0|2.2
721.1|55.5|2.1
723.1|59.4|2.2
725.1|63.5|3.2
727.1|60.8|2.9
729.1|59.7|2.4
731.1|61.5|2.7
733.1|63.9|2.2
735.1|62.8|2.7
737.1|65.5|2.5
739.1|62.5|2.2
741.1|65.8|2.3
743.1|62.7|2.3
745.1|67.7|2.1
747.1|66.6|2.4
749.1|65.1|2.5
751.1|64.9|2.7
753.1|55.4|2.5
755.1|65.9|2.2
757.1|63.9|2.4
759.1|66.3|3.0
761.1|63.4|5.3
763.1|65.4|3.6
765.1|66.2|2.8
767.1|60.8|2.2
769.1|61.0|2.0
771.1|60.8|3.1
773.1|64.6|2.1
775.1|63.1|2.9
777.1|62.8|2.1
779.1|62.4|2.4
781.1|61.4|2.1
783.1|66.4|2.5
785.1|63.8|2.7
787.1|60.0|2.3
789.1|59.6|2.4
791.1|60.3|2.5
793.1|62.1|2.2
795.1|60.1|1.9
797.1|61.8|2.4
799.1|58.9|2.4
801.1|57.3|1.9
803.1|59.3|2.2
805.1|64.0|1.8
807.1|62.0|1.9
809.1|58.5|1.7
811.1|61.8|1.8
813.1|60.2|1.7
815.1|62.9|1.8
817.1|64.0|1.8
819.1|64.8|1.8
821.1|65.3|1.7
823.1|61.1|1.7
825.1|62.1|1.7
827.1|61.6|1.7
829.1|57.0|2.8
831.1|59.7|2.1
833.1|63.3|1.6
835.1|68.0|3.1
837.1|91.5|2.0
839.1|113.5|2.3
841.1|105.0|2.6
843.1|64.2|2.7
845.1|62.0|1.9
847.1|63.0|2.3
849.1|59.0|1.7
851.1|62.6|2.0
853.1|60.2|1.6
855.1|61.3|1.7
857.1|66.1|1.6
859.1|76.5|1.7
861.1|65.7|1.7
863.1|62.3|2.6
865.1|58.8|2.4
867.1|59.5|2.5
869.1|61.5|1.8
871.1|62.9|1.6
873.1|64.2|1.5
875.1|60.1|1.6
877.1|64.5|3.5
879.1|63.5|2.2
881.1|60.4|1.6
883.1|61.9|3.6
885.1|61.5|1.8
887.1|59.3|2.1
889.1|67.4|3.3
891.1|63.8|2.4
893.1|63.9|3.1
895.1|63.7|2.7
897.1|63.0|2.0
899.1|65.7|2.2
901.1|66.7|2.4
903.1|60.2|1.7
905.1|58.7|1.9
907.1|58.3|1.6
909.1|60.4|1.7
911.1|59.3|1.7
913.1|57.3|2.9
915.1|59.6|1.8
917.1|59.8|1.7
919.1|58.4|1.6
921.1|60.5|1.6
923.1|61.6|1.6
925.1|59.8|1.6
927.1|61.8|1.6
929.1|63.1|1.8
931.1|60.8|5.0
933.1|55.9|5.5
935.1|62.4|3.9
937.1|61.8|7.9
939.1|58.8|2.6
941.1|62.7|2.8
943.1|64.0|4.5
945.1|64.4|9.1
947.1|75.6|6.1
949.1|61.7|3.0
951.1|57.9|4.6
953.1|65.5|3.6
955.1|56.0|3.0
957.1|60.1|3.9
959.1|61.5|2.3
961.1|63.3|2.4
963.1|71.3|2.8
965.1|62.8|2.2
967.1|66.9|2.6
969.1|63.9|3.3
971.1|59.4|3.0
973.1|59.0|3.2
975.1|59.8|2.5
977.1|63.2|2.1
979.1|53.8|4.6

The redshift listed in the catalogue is 0.277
